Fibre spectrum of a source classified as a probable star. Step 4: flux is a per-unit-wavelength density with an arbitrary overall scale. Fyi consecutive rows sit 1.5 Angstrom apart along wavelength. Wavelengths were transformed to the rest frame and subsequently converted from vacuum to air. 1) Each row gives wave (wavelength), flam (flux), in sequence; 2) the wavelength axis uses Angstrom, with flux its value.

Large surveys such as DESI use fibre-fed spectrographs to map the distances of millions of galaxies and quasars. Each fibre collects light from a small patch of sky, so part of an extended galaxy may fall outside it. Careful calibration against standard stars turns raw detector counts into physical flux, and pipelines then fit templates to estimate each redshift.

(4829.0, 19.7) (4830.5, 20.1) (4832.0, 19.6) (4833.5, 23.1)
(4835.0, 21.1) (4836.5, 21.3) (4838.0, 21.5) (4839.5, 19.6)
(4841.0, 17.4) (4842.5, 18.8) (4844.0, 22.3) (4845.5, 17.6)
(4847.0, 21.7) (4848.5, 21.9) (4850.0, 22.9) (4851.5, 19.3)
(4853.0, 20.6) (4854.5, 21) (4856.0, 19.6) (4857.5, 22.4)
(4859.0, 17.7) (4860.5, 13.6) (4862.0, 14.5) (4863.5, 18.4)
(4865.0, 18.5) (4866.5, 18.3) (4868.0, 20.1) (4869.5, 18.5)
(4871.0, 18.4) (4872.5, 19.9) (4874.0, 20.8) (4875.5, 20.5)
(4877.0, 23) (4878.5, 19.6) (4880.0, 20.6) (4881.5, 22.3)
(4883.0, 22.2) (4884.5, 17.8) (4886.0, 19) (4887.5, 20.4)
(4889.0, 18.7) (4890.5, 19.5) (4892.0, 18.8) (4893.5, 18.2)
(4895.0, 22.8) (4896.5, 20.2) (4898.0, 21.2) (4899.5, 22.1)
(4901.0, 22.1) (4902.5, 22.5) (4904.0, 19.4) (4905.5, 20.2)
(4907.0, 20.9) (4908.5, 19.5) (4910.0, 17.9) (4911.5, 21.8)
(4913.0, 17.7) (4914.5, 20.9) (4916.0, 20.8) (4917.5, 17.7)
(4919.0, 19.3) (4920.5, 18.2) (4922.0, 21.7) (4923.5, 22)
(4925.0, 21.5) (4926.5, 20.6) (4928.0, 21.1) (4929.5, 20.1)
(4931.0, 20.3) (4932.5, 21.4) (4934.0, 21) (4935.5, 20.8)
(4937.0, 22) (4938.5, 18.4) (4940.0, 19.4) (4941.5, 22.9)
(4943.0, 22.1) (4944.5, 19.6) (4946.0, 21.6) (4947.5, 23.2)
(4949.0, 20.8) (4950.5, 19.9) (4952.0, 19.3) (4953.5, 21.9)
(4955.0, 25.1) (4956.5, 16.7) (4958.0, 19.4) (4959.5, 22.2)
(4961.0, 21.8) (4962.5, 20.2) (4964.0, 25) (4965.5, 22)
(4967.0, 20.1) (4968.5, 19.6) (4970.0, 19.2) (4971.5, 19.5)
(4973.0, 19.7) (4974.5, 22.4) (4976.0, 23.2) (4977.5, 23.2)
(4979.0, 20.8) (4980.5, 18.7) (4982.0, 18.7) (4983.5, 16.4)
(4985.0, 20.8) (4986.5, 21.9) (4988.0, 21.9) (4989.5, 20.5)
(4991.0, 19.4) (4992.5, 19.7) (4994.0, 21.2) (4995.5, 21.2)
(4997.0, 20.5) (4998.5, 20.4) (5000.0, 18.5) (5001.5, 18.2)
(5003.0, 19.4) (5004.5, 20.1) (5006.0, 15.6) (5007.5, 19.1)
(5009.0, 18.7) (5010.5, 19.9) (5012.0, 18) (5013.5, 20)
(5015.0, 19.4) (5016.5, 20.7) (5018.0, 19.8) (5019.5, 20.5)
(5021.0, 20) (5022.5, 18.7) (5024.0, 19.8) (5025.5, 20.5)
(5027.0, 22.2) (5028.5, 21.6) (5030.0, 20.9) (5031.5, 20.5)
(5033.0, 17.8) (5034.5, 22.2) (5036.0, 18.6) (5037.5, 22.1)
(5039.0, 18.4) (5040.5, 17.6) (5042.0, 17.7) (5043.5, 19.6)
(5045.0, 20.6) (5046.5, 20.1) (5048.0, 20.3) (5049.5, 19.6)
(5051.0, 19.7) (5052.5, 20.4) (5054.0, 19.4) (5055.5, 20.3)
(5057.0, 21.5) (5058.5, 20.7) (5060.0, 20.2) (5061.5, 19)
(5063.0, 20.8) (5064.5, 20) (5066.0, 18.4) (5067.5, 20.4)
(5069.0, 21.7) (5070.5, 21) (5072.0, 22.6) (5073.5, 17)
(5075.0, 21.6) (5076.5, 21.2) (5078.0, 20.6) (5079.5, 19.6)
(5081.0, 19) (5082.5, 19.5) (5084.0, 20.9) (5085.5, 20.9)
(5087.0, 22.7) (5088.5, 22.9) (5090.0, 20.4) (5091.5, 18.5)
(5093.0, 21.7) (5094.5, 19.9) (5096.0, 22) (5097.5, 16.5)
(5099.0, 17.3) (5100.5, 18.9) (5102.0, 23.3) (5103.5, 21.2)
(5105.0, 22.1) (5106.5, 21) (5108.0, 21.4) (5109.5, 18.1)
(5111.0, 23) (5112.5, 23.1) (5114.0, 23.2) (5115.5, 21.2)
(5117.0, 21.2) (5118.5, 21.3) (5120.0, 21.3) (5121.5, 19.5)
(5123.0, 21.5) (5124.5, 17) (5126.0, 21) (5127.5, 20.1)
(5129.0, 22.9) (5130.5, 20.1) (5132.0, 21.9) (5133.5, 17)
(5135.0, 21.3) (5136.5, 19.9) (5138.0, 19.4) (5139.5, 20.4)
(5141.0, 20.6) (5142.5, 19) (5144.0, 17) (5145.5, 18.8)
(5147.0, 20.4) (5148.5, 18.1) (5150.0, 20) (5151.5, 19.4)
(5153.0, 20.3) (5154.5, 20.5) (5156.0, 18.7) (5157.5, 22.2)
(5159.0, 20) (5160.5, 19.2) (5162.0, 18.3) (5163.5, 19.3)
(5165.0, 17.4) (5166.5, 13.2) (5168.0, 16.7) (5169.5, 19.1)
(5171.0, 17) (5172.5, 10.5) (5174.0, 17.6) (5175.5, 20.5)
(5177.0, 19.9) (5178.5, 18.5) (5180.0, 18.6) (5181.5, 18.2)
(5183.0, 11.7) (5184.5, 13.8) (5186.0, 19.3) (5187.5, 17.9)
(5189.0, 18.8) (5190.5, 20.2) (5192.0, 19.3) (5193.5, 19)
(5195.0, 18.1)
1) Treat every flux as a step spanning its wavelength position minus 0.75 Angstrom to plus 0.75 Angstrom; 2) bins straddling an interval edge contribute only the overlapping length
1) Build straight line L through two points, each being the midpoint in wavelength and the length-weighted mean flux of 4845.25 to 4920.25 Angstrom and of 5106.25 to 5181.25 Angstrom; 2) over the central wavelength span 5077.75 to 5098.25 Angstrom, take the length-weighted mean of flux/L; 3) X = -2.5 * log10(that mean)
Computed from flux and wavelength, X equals -0.041 mag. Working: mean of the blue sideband 19.9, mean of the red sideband 19.5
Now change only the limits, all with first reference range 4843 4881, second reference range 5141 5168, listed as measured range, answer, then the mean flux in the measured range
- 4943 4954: -0.08 mag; 21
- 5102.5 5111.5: -0.11 mag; 21.1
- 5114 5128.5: -0.09 mag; 20.6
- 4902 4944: -0.05 mag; 20.4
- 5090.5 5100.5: -0.01 mag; 19.3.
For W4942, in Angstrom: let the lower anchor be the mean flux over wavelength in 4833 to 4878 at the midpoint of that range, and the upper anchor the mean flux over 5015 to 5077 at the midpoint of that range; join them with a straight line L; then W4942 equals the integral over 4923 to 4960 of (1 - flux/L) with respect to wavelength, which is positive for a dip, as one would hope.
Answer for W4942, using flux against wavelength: -1.81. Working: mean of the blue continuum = 19.8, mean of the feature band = 20.9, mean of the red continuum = 20.1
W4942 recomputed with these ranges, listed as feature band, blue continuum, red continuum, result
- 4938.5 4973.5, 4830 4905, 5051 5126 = -1.1 Angstrom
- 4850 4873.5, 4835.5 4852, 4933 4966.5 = 1.9 Angstrom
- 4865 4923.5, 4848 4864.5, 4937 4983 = -0.8 Angstrom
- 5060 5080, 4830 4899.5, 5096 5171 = -0.4 Angstrom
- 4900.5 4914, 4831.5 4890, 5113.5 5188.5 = -0.3 Angstrom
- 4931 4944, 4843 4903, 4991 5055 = -0.7 Angstrom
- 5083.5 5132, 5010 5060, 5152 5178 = -4.6 Angstrom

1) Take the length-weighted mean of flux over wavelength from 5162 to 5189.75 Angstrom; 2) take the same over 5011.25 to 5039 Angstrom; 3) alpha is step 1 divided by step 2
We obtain 0.85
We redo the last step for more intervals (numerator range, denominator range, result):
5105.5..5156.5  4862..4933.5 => 1.01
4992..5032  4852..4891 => 1.02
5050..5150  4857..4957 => 1.01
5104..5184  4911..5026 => 0.95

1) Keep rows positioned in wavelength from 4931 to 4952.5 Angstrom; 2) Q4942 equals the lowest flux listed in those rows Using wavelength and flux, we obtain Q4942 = 18.4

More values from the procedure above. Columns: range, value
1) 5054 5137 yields 16.5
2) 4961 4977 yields 19.2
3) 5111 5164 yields 17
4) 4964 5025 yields 15.6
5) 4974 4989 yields 16.4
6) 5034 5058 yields 17.6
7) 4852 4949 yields 13.6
